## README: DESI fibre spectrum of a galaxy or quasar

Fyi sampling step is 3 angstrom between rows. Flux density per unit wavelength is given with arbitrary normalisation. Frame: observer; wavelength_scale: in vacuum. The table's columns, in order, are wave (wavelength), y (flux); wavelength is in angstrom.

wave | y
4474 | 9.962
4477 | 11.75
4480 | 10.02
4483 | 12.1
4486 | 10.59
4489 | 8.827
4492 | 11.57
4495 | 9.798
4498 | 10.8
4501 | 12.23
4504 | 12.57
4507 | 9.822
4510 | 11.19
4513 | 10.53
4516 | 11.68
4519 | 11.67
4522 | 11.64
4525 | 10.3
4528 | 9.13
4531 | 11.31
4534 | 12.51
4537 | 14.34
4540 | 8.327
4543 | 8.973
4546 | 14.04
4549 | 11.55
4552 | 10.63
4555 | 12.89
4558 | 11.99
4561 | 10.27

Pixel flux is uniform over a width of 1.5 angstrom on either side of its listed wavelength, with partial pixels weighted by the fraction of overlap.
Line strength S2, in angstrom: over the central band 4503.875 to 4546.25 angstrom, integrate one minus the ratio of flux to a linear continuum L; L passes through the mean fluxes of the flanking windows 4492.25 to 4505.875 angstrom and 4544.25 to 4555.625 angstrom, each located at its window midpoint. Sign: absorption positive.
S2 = 2.4 angstrom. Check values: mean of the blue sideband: 11.3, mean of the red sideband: 12.2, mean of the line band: 11.1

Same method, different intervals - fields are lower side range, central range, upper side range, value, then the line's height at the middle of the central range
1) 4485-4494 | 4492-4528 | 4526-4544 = -1.8 angstrom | 10.5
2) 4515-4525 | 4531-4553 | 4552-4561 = 0.3 angstrom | 11.7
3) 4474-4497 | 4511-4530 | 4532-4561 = 0.6 angstrom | 11.2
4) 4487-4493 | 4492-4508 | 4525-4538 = -1.0 angstrom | 10.5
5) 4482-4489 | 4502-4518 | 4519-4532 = -0.7 angstrom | 10.7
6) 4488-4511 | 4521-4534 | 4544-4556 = 0.9 angstrom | 11.6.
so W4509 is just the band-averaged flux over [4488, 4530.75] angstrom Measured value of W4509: 10.9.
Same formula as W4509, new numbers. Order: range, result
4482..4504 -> 10.9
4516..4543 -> 11.1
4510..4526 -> 11.2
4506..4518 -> 10.9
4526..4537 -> 11.4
